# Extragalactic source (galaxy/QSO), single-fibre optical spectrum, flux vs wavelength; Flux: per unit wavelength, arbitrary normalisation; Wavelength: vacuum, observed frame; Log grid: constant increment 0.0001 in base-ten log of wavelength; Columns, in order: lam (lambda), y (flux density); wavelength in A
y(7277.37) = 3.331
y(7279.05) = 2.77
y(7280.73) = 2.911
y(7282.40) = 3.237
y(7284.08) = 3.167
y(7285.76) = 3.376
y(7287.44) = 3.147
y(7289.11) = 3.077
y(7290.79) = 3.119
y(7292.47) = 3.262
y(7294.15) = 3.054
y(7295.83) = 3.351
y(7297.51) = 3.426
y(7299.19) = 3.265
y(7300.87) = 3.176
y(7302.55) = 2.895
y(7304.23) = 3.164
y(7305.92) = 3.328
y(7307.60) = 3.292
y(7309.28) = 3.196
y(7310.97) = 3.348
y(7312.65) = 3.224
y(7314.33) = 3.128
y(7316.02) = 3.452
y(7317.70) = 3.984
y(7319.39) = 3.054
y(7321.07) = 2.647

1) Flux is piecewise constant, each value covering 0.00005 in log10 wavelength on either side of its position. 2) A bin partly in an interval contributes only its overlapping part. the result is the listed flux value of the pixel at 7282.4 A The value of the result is 3.237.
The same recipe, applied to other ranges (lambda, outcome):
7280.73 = 2.911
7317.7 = 3.984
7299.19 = 3.265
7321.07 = 2.647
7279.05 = 2.77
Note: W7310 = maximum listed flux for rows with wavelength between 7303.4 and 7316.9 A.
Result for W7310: 3.452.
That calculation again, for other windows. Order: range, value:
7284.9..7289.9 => 3.376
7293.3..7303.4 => 3.426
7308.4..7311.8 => 3.348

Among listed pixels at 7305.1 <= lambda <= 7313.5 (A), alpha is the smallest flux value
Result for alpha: 3.196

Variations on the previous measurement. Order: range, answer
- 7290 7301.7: 3.054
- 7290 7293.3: 3.119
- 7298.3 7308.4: 2.895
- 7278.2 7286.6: 2.77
